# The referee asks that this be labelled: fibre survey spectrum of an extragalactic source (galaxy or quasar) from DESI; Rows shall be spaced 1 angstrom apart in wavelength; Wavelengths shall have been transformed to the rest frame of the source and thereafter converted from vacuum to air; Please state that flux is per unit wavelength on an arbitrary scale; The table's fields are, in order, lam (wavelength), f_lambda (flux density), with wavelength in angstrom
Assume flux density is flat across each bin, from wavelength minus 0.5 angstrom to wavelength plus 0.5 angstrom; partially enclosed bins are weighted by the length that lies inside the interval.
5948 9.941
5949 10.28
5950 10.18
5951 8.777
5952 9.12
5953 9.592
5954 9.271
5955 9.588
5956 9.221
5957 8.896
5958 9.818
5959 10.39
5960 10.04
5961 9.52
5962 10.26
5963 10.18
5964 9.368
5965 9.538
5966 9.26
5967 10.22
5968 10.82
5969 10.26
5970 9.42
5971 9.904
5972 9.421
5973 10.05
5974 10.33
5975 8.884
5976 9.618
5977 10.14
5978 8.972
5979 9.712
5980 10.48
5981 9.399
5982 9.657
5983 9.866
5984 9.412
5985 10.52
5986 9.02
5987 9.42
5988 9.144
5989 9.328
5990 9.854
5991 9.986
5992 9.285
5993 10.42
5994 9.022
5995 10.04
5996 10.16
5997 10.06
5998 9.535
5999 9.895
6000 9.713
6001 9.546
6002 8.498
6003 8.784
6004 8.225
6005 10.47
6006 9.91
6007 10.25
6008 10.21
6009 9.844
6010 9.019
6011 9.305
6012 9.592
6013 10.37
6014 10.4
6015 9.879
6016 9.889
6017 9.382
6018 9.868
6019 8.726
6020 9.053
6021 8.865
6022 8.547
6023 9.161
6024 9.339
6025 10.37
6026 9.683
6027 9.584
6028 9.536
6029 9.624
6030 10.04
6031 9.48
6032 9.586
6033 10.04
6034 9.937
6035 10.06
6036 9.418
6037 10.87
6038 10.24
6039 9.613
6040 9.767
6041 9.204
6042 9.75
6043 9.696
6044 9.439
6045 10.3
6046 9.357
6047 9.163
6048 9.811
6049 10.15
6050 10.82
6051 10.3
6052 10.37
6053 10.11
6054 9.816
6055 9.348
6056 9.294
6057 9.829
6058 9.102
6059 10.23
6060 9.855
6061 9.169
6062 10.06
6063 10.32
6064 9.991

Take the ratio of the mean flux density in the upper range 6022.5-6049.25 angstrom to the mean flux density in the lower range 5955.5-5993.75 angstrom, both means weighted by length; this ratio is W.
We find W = 1.00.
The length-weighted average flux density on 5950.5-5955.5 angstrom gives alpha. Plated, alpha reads 9.27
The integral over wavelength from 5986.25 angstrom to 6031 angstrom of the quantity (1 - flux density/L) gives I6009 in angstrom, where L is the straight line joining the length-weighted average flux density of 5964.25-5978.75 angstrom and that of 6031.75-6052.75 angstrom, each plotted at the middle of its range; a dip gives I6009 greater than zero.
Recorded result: 1.17 angstrom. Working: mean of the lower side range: 9.77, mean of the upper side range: 9.91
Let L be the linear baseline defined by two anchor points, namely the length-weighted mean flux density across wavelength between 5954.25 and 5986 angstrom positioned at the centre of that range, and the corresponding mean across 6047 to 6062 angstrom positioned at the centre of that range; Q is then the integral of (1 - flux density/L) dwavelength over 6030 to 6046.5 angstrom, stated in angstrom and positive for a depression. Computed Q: 0.1 angstrom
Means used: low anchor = 9.76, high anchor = 9.85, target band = 9.8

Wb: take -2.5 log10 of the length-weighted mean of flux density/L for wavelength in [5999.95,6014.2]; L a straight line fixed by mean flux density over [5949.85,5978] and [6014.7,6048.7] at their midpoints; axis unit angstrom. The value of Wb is 0.007 mag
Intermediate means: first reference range 9.7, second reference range 9.63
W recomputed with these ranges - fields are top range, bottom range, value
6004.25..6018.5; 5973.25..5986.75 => 1.02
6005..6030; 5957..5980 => 0.98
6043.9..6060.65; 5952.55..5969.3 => 1.01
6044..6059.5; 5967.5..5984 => 1.01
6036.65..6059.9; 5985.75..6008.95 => 1.02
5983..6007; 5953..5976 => 0.98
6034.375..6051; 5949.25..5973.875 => 1.01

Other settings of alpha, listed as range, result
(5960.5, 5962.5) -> 9.89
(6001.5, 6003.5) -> 8.64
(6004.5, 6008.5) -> 10.2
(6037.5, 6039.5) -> 9.93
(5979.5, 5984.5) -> 9.76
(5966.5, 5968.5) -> 10.5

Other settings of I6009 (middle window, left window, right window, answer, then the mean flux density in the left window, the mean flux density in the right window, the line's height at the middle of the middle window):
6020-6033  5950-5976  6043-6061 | 0.39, 9.69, 9.82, 9.78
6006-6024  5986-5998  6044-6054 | 0.45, 9.67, 10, 9.8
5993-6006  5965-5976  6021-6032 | 0.16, 9.83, 9.51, 9.66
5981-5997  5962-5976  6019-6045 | 0.14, 9.83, 9.63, 9.77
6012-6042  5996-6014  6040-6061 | 0.11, 9.64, 9.78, 9.71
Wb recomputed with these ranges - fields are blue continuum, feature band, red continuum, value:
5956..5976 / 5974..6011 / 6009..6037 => 0.01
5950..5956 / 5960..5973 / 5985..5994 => -0.05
